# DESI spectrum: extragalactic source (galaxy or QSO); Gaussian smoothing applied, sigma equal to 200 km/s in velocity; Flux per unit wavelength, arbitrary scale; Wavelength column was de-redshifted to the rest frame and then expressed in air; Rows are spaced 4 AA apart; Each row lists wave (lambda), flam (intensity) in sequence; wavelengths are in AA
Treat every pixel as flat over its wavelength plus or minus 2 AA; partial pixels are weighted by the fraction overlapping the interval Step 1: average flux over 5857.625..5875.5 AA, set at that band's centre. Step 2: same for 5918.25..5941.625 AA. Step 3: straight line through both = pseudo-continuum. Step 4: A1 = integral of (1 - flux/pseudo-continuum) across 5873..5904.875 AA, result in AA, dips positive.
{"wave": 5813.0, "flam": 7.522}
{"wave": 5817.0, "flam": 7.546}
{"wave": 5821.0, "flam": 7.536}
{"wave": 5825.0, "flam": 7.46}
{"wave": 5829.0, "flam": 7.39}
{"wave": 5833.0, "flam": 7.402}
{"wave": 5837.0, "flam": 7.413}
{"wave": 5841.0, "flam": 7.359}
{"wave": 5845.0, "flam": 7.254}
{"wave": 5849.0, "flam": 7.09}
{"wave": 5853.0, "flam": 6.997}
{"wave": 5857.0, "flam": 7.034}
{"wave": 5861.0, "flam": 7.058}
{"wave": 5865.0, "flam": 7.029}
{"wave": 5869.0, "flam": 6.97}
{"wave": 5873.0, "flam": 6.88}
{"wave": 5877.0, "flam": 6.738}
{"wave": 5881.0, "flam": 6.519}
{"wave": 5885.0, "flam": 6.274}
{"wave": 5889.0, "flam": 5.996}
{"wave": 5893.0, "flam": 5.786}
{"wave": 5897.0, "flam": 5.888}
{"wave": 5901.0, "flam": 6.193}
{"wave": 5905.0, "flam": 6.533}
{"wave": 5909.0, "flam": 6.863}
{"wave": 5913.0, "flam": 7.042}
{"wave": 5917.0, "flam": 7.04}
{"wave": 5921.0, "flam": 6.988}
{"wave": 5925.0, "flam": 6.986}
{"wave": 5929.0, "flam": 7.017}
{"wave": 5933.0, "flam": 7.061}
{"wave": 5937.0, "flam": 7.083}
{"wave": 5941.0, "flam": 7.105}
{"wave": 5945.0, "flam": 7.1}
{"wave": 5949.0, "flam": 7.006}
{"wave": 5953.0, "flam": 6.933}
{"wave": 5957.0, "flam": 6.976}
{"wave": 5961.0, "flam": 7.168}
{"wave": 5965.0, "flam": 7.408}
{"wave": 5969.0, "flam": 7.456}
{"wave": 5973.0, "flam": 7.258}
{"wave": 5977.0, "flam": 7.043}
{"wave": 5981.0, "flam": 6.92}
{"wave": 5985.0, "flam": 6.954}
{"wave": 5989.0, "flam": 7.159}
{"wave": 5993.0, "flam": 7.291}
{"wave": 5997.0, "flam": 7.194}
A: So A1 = 3.4 AA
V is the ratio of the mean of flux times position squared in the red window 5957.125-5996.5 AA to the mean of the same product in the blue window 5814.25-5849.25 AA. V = 1.02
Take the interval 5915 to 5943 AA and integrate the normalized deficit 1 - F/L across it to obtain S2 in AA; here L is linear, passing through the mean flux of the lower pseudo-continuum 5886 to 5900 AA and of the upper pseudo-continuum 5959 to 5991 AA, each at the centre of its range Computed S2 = -2.43 AA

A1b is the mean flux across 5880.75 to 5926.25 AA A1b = 6.5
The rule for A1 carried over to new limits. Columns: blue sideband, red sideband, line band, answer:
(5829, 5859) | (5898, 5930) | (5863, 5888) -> 1.2 AA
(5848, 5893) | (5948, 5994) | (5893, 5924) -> 1.3 AA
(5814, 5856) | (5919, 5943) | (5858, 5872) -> 0.5 AA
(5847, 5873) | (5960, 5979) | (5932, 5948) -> 0.3 AA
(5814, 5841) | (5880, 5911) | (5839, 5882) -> -0.9 AA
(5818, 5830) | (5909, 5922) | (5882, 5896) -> 2.1 AA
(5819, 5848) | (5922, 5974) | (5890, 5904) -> 2.4 AA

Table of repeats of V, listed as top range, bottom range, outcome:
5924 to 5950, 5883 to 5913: 1.14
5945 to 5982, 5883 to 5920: 1.13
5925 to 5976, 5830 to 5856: 1.02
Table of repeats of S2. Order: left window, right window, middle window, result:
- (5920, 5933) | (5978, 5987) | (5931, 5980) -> -1.1 AA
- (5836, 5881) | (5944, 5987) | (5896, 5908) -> 1.3 AA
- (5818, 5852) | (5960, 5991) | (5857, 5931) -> 6.2 AA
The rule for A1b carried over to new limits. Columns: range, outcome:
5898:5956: 6.91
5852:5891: 6.74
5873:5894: 6.34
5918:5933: 7.01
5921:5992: 7.1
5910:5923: 7.01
